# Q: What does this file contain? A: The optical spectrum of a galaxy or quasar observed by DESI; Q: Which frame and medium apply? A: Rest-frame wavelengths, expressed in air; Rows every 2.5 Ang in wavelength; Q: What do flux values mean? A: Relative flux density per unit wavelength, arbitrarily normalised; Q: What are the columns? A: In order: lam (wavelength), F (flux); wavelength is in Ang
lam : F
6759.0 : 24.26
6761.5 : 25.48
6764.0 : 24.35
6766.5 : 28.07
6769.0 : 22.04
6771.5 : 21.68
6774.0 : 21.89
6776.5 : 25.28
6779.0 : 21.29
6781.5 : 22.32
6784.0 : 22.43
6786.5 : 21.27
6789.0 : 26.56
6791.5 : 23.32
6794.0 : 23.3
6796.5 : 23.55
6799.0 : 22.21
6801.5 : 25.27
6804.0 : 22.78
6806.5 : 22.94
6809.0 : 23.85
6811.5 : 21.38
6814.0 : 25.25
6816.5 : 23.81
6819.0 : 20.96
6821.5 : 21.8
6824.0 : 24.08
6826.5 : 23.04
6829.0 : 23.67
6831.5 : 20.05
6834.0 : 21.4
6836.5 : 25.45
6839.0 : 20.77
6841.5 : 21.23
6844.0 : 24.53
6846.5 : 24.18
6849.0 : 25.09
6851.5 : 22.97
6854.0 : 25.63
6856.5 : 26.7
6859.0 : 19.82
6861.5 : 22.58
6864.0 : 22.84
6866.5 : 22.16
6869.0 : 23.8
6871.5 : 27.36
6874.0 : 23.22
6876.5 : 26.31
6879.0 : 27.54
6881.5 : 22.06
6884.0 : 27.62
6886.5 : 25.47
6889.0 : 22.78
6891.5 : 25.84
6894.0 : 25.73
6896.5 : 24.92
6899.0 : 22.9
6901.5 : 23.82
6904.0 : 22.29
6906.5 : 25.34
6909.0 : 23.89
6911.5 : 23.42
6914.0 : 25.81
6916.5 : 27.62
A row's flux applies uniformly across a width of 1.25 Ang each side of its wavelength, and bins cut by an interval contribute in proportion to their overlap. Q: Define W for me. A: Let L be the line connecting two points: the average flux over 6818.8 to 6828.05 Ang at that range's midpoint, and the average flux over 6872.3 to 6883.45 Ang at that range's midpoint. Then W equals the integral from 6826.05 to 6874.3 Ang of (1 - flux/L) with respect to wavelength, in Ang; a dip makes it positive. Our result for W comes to 1.1 Ang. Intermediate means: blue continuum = 22.7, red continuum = 25.1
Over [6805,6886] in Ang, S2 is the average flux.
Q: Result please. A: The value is 23.6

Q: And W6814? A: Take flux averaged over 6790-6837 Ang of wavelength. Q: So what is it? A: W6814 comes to 23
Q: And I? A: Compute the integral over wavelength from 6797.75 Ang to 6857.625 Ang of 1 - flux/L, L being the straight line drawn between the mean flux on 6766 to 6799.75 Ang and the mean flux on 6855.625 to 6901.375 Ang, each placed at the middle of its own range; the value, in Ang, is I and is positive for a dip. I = 1.1 Ang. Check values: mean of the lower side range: 23.1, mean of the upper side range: 24.4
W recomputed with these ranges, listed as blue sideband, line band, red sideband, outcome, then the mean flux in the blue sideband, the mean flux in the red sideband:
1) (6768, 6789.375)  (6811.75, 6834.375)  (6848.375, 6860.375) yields 0.7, 22.6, 24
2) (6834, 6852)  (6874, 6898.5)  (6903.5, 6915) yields -1.3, 23.3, 24.2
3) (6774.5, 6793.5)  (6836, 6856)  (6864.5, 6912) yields 0.2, 23.2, 24.5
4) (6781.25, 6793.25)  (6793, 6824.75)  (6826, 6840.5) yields -0.5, 23.3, 22.3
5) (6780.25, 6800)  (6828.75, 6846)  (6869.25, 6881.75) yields 1.4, 23.1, 25.4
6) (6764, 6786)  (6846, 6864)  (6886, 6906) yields 0.1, 23.1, 24.2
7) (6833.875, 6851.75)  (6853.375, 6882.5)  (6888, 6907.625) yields -0.5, 23.3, 24.2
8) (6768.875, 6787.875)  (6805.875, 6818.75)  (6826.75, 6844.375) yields -0.5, 22.3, 22.4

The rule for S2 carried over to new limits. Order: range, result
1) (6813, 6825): 23.1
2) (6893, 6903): 24.3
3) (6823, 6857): 23.4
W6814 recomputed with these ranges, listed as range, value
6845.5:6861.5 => 23.9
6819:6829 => 22.8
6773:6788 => 22.5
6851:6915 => 24.3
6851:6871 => 23.5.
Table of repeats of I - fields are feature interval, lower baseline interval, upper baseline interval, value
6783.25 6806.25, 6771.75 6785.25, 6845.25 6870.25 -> -0.6 Ang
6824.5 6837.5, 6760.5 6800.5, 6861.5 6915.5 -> 0.6 Ang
